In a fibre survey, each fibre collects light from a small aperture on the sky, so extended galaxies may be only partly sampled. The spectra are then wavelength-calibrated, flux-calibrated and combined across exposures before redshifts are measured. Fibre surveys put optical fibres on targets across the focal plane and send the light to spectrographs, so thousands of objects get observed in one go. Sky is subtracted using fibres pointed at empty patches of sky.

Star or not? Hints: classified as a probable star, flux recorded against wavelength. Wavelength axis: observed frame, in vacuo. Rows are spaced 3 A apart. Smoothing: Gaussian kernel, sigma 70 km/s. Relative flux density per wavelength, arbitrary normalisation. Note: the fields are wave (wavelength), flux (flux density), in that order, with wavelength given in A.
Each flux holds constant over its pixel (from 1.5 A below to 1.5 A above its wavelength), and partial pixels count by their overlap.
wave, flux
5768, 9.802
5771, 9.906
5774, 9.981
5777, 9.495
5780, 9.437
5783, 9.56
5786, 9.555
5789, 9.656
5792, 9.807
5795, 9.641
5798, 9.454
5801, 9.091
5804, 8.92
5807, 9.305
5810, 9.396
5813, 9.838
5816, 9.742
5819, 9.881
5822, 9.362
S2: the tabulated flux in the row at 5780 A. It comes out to 9.437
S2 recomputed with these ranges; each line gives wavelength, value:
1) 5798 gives 9.454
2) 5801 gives 9.091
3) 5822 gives 9.362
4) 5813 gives 9.838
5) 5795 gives 9.641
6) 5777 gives 9.495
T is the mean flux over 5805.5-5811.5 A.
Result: 9.35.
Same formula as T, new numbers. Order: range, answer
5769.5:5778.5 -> 9.79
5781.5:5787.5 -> 9.56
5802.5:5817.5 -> 9.44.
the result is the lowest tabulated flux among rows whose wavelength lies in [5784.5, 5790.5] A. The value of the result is 9.555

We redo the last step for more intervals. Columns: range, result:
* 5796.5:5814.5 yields 8.92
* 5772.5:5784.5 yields 9.437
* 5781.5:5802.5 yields 9.091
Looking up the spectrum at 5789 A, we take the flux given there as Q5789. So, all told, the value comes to 9.656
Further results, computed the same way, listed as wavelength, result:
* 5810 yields 9.396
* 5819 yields 9.881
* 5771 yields 9.906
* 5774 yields 9.981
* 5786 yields 9.555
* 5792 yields 9.807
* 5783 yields 9.56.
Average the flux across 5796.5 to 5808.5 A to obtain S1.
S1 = 9.19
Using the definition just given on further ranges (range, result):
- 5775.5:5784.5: 9.5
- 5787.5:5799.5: 9.64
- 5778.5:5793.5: 9.6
